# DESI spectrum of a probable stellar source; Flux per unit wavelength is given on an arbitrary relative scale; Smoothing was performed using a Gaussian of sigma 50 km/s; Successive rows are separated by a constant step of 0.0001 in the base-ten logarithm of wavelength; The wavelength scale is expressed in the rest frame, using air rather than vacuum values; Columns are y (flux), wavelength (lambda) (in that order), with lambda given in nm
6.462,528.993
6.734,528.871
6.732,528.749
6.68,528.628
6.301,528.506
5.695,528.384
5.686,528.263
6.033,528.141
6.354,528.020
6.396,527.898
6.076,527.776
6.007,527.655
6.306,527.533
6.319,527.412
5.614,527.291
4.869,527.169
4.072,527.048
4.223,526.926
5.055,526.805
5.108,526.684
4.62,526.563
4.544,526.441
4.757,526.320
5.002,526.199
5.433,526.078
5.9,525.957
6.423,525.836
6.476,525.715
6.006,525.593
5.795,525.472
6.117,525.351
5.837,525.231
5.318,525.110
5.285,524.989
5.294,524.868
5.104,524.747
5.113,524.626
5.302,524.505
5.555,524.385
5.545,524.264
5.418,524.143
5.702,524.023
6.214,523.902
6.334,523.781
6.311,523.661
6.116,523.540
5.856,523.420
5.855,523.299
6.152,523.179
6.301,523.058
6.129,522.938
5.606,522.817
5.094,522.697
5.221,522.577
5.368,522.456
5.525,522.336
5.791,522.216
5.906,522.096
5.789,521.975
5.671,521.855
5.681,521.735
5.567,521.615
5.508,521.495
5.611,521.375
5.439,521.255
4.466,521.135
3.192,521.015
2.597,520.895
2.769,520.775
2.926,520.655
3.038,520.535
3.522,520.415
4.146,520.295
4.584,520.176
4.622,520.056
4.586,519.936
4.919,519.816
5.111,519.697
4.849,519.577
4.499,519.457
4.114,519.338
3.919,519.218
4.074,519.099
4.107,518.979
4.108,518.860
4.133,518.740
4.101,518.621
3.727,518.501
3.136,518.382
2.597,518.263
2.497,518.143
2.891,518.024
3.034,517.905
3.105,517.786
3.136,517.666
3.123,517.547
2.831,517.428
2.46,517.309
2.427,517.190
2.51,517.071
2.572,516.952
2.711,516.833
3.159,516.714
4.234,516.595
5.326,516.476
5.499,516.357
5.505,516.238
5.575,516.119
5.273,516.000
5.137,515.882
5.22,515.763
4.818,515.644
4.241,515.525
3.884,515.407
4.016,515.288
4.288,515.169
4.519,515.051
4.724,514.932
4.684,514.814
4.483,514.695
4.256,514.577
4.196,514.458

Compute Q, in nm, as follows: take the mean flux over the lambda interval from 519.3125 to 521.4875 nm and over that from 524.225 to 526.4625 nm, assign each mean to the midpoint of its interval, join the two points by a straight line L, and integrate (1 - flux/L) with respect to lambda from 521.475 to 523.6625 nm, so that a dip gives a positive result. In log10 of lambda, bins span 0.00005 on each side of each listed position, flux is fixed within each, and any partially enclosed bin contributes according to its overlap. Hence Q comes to -0.44 nm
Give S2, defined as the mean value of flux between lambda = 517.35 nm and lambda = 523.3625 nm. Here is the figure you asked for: 4.41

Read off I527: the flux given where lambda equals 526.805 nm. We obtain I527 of 5.055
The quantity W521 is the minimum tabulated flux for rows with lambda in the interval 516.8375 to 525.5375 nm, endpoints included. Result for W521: 2.427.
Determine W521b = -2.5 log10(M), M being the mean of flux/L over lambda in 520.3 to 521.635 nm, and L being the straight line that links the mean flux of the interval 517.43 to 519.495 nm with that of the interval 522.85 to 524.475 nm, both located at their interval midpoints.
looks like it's 0.18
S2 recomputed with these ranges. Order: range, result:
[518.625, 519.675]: 4.25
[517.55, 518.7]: 3.15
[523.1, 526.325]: 5.73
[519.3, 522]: 4.47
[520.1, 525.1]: 5.19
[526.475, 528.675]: 5.61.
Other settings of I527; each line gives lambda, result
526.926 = 4.223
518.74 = 4.133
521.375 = 5.611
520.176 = 4.584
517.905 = 3.034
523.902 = 6.214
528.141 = 6.033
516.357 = 5.499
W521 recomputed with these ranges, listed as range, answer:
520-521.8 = 2.597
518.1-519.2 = 2.497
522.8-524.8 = 5.104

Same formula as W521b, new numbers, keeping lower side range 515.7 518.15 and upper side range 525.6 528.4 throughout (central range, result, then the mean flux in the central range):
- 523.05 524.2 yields -0.22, 6.02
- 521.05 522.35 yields -0.19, 5.5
